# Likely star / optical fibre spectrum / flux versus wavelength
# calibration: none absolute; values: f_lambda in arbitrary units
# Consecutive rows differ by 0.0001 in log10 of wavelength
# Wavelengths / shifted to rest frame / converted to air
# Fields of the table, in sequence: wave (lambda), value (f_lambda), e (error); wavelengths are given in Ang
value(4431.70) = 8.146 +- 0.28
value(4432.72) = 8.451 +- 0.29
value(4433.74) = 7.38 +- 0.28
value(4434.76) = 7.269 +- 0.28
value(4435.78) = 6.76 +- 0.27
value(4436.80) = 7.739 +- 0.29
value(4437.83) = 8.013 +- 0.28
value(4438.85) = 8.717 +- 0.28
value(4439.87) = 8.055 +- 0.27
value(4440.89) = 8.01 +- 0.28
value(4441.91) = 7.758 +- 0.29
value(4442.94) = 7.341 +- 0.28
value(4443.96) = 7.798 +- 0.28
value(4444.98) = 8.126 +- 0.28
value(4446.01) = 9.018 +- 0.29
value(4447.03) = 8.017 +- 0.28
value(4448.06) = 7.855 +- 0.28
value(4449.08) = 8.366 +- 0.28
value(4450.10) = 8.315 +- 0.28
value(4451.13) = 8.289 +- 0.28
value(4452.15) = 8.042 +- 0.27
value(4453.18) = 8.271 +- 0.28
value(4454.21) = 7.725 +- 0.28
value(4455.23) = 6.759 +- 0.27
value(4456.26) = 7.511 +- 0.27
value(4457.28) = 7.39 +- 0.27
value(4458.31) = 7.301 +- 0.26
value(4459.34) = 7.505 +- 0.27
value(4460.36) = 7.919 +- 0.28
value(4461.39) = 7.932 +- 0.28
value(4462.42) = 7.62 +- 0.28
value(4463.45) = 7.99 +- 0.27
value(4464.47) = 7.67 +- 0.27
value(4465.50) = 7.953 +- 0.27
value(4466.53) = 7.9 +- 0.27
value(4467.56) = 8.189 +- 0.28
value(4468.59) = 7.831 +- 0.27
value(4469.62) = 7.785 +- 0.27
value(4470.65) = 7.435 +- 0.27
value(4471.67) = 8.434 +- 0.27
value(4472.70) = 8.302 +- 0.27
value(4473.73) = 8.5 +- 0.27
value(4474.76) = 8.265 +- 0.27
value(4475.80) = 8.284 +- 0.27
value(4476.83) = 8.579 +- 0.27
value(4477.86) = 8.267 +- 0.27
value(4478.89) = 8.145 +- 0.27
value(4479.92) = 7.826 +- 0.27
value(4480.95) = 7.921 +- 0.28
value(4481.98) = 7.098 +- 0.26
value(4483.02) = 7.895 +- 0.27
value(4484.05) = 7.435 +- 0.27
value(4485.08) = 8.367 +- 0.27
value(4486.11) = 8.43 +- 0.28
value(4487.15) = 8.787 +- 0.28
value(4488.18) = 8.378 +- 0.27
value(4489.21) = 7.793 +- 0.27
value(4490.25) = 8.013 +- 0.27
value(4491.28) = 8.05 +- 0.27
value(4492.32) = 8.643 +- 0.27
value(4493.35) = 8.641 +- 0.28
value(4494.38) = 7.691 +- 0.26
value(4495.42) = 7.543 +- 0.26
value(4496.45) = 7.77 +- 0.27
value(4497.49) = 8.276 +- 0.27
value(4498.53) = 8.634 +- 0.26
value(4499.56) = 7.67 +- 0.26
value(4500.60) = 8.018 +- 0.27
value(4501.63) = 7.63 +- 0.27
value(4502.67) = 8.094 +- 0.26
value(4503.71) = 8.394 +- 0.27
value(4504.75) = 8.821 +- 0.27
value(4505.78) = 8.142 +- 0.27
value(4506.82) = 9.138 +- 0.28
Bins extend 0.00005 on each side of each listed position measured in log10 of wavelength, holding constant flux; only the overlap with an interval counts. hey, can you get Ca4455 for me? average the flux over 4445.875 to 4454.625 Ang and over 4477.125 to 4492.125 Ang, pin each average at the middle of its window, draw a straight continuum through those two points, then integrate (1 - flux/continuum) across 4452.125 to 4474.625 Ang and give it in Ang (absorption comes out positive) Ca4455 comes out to 0.9 Ang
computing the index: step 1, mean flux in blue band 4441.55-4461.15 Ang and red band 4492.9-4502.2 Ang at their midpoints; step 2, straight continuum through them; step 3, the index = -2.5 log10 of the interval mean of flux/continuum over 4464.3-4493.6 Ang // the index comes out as -0.02 mag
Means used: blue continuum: 7.86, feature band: 8.1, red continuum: 7.98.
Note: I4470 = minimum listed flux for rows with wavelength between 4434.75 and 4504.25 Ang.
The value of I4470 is 6.759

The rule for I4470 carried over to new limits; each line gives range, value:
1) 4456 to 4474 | 7.301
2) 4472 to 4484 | 7.098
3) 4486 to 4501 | 7.543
